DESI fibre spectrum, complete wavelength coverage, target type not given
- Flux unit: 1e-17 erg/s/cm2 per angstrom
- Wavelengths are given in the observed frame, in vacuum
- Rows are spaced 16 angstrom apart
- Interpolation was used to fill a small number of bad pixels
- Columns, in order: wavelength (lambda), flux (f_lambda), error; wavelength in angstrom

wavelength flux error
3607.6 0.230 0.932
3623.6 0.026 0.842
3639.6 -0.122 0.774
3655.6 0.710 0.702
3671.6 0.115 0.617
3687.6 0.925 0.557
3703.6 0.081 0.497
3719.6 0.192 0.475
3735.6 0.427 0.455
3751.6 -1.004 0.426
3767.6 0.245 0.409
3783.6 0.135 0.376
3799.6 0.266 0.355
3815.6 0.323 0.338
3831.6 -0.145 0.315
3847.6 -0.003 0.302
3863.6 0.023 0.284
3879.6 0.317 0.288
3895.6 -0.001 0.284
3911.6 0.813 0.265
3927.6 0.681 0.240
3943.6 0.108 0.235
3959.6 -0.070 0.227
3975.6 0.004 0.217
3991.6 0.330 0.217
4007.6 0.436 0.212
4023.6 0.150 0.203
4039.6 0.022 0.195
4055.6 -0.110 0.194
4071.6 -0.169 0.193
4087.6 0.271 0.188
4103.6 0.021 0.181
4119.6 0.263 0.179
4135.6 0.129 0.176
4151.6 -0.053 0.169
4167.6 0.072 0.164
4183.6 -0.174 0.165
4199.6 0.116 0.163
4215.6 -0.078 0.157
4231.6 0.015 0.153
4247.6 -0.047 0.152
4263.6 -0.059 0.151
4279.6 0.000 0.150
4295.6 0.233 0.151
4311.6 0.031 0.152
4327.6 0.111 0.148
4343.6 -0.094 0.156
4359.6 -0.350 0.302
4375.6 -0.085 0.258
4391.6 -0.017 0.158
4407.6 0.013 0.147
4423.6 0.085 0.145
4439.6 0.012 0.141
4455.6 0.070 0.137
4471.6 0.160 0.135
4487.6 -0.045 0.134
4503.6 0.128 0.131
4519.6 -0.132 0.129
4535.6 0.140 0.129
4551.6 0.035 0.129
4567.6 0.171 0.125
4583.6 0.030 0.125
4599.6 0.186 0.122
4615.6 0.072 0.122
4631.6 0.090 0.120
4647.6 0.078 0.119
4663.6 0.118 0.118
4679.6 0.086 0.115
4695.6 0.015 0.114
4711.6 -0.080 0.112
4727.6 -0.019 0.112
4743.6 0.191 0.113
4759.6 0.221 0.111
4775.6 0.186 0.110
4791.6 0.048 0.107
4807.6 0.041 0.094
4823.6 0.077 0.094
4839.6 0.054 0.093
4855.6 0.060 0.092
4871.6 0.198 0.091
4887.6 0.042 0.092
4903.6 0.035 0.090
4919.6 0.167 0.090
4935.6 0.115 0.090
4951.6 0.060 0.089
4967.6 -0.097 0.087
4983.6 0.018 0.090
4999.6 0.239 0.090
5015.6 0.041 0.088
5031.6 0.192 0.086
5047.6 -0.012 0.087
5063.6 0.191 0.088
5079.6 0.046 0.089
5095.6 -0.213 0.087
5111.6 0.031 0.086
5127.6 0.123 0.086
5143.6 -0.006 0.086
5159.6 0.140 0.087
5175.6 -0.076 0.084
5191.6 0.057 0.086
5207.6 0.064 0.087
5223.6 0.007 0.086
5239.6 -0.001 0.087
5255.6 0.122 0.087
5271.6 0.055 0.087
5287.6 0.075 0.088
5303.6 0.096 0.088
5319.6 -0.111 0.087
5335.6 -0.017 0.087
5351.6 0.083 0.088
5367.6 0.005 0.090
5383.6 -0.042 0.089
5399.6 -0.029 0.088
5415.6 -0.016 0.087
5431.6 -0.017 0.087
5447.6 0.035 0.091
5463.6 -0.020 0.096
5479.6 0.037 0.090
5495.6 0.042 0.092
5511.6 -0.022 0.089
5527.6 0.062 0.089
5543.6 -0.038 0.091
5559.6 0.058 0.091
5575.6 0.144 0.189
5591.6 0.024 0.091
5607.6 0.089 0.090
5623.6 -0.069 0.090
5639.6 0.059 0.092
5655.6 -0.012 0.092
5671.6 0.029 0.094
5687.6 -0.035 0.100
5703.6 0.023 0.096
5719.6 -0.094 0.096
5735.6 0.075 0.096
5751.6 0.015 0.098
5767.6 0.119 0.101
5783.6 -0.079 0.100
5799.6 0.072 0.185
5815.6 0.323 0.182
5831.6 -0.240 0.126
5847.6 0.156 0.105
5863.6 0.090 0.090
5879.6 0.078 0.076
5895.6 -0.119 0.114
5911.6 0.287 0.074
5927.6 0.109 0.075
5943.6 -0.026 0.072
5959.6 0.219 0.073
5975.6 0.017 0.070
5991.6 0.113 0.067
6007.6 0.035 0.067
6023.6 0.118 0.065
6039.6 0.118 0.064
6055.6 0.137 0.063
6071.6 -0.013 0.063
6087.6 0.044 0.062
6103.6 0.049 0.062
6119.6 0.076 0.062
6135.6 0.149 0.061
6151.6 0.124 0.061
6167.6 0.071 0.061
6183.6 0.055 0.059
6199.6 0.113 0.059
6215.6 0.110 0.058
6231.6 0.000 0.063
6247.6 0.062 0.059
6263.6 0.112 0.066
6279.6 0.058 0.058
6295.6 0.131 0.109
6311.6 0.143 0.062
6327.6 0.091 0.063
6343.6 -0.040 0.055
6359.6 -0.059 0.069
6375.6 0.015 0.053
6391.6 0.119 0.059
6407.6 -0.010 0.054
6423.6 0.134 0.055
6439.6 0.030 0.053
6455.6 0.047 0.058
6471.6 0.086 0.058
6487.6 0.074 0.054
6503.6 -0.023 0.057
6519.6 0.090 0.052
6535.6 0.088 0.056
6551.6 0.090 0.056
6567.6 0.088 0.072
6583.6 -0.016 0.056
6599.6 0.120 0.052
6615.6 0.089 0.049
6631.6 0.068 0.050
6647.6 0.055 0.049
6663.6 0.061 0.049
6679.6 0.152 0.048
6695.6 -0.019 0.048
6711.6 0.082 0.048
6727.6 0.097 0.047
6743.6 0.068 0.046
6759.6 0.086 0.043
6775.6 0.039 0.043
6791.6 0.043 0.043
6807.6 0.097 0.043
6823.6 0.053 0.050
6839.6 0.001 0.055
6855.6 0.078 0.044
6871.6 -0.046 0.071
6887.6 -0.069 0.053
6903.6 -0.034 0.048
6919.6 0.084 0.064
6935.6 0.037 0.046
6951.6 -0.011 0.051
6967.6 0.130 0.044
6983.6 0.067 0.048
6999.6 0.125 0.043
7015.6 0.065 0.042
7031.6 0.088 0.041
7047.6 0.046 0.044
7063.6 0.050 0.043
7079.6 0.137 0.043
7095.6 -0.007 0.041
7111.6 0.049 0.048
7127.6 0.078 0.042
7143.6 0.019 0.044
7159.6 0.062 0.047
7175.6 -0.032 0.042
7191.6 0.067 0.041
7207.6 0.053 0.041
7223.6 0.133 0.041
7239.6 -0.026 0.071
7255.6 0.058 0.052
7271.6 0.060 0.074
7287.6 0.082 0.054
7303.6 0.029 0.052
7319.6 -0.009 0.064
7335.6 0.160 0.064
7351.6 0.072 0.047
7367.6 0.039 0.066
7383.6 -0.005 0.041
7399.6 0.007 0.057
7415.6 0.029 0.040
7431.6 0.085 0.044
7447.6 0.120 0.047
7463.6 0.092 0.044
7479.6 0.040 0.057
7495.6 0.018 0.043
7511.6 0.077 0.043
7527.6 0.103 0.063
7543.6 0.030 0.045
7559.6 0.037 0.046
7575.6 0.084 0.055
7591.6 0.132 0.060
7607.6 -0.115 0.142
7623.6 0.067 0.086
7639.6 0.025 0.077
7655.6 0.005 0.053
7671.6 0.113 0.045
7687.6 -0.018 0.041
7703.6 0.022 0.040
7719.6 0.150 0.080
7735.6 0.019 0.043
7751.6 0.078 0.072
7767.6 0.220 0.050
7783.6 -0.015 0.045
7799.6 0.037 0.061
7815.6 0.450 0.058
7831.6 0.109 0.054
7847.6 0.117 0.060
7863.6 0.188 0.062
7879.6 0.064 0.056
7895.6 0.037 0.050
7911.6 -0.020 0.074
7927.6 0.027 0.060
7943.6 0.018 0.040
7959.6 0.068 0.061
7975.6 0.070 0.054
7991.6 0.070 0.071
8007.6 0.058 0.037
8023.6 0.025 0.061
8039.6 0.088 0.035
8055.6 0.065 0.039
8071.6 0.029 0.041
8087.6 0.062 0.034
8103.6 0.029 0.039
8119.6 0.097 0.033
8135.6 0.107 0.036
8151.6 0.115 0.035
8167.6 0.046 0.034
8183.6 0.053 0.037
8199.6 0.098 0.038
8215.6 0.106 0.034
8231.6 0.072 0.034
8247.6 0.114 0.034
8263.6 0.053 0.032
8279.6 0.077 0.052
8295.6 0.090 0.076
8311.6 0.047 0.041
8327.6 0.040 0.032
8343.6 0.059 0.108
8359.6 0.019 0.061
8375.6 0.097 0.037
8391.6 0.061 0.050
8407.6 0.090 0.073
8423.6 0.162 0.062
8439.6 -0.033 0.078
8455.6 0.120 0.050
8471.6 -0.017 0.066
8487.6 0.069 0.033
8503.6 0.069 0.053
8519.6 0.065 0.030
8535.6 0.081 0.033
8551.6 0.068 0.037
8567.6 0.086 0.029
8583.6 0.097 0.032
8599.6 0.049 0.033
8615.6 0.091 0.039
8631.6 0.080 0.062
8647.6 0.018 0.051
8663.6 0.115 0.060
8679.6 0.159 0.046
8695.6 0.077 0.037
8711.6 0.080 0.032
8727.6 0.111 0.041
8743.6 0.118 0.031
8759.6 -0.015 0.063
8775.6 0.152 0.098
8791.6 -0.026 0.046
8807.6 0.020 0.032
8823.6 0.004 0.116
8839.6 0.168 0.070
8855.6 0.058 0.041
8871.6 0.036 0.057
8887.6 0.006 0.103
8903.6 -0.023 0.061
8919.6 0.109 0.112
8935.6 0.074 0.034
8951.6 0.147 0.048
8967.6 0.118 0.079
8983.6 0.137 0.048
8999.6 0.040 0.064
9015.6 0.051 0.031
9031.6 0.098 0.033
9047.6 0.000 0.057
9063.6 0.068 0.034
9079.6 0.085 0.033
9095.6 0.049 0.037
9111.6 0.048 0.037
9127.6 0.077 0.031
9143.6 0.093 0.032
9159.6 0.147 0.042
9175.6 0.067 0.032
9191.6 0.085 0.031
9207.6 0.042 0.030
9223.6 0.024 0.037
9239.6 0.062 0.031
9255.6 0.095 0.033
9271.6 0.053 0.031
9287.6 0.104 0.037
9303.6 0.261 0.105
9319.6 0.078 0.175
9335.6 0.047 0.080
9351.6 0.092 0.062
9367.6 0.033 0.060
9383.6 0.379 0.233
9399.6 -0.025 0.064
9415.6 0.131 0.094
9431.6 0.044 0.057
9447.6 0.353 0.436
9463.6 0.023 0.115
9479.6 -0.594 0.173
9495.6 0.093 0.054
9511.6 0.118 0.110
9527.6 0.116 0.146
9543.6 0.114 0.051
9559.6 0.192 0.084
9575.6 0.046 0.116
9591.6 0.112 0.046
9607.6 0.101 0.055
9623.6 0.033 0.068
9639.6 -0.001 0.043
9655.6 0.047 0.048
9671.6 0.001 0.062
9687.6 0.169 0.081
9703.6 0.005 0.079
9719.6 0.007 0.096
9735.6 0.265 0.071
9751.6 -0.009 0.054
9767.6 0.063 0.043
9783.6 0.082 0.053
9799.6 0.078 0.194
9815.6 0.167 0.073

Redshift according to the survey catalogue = 1.096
